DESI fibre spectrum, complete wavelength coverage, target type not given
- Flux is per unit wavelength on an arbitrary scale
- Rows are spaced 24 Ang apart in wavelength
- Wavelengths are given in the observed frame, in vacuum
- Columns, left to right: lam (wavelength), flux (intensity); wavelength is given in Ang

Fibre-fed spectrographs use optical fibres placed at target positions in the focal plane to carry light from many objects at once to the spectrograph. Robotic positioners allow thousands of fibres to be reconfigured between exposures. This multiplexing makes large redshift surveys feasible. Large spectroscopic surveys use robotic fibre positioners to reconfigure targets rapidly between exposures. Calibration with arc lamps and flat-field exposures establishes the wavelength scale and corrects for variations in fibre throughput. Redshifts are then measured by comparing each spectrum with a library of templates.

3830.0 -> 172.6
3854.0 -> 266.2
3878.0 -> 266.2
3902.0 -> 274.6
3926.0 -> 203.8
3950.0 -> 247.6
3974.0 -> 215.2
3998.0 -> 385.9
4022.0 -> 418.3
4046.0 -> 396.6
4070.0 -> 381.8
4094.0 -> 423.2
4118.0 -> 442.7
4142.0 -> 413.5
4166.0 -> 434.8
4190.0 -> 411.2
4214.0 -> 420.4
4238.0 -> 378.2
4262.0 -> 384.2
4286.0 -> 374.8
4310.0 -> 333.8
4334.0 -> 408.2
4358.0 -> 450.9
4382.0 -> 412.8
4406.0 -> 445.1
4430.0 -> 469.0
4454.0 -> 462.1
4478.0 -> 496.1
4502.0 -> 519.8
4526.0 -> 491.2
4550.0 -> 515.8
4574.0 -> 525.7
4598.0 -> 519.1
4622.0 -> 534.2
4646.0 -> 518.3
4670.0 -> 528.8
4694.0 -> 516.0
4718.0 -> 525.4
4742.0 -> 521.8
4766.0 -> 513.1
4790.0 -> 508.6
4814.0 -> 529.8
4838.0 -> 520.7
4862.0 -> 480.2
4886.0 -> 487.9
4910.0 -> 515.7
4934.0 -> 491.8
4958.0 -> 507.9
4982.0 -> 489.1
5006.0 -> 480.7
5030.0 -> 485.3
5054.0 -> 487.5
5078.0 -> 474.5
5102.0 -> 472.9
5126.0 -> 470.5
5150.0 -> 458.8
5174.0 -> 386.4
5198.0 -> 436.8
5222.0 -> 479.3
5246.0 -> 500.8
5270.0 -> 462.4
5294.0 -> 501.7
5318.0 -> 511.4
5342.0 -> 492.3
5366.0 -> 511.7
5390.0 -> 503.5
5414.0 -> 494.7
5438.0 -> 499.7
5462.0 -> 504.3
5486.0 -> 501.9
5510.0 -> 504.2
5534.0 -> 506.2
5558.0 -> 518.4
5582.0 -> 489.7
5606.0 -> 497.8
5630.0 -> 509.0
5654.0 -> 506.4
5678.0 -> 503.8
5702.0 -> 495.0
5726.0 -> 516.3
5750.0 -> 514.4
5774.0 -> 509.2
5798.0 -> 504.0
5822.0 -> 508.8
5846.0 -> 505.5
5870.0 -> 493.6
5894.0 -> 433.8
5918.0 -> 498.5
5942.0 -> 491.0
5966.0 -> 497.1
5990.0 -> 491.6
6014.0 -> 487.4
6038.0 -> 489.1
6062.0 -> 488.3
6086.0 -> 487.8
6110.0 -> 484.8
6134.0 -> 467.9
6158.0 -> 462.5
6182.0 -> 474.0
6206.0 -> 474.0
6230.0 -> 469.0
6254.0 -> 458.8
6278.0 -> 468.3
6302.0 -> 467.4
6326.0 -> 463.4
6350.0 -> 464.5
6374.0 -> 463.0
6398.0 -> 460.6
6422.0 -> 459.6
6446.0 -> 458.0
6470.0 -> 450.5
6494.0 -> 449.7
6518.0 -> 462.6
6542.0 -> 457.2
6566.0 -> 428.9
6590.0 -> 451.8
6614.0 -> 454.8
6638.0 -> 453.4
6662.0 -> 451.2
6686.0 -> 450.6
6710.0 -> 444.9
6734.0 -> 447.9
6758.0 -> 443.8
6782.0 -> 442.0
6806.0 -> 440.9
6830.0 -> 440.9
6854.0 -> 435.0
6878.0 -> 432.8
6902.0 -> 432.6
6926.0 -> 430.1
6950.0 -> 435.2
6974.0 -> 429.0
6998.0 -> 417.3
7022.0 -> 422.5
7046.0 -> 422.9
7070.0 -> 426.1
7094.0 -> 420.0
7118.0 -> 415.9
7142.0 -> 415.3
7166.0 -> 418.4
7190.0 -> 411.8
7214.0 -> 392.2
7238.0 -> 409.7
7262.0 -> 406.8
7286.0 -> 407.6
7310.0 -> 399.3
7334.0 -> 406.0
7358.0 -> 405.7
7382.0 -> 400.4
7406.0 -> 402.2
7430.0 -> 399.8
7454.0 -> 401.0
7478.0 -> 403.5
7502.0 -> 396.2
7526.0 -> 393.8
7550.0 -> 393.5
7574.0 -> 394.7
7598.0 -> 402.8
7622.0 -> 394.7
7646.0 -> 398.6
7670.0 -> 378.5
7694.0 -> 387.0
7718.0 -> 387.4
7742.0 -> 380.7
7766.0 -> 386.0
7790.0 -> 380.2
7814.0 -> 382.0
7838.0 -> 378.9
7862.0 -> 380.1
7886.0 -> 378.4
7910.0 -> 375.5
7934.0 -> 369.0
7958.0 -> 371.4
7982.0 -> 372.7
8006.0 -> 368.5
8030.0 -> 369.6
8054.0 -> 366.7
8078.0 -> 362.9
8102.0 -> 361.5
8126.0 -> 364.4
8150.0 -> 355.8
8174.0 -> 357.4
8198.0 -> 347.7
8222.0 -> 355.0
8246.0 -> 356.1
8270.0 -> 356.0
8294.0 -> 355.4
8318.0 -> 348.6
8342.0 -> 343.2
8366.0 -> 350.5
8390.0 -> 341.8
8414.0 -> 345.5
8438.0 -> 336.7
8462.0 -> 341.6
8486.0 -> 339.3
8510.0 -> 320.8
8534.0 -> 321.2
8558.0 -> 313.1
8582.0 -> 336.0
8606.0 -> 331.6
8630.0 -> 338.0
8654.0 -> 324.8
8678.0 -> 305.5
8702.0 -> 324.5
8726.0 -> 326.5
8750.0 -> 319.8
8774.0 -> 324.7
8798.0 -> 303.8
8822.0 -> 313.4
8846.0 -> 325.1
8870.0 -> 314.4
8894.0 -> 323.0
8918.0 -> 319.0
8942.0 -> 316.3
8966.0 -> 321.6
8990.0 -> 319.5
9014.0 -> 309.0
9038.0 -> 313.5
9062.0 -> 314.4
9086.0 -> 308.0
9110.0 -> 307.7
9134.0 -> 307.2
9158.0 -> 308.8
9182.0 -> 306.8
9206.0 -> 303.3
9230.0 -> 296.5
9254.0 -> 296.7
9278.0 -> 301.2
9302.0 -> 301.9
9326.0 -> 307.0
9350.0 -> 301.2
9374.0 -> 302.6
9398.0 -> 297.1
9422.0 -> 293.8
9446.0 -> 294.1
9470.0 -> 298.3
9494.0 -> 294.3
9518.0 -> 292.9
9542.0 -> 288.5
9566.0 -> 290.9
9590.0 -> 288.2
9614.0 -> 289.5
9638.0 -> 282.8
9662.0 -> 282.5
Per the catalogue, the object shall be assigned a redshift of 0.000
